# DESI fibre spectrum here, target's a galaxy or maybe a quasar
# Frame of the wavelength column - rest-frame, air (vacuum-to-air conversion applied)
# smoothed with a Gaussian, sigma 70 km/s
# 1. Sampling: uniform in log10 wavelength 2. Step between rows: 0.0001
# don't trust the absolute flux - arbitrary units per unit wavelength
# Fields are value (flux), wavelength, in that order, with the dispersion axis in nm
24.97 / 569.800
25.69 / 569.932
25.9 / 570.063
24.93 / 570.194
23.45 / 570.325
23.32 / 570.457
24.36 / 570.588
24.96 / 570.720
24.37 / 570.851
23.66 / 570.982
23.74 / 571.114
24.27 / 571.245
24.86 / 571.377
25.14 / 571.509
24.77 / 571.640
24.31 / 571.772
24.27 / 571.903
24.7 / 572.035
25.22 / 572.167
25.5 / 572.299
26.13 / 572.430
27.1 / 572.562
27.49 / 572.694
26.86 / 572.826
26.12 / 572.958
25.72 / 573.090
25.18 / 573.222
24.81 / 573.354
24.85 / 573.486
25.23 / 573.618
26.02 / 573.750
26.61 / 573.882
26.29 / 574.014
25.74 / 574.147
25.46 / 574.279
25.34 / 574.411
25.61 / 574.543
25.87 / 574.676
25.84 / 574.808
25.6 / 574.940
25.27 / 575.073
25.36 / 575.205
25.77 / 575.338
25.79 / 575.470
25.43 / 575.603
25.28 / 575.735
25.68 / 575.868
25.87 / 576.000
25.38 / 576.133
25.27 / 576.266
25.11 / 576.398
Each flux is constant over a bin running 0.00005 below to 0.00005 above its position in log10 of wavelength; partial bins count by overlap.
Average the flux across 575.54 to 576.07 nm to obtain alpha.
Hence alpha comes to 25.6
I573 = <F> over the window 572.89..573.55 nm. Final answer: 25.3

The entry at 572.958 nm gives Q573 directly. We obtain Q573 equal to 26.12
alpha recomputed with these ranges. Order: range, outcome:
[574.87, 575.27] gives 25.4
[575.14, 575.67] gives 25.6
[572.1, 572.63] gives 26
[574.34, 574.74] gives 25.6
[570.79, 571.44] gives 24.2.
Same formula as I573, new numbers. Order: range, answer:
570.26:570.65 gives 23.7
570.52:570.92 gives 24.6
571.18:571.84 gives 24.7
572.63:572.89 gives 27.2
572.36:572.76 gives 26.9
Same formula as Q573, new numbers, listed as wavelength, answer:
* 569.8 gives 24.97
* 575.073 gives 25.27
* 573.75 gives 26.02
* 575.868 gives 25.68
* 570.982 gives 23.66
